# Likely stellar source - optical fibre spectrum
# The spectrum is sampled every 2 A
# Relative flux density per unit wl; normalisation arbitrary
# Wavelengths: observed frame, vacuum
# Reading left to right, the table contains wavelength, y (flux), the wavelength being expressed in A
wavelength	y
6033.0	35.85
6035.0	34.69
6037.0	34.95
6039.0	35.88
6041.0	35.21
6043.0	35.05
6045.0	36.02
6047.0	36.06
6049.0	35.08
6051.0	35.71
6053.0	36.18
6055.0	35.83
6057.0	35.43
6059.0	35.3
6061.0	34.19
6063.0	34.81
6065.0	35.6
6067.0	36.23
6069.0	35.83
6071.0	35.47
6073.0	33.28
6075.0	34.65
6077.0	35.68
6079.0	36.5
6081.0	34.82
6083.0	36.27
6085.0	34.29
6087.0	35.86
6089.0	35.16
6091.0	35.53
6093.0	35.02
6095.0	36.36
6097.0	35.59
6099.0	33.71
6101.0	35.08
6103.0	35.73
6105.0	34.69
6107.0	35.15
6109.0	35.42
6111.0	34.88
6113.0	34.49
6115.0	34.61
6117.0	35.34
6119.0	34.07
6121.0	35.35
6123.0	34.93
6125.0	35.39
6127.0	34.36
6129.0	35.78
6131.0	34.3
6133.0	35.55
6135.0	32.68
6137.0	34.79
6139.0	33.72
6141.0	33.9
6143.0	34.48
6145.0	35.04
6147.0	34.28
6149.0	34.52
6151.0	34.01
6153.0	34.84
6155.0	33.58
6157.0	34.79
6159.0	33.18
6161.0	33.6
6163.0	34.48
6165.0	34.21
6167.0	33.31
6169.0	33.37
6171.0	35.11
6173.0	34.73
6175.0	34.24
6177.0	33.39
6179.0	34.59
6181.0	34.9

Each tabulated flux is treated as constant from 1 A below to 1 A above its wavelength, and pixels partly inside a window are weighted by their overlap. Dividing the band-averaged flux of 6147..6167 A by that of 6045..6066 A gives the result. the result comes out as 1.0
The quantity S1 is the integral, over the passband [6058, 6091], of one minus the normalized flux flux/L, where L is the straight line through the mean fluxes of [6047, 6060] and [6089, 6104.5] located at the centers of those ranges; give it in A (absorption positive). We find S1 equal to 0.2 A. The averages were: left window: 35.6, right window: 35.3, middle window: 35.3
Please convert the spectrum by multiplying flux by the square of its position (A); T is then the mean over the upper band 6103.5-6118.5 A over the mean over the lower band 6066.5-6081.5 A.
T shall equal 1.0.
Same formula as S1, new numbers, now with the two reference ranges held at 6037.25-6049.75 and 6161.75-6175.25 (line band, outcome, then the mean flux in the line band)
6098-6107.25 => 0.0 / 34.8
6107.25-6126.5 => -0.1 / 34.9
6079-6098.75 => -0.2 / 35.4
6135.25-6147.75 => 0.1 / 34.3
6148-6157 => 0.0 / 34.3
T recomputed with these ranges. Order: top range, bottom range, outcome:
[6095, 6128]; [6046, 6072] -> 1.00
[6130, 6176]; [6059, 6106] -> 0.99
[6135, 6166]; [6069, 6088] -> 0.99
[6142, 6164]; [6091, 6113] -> 0.99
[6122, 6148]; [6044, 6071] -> 1.00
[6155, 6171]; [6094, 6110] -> 0.98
